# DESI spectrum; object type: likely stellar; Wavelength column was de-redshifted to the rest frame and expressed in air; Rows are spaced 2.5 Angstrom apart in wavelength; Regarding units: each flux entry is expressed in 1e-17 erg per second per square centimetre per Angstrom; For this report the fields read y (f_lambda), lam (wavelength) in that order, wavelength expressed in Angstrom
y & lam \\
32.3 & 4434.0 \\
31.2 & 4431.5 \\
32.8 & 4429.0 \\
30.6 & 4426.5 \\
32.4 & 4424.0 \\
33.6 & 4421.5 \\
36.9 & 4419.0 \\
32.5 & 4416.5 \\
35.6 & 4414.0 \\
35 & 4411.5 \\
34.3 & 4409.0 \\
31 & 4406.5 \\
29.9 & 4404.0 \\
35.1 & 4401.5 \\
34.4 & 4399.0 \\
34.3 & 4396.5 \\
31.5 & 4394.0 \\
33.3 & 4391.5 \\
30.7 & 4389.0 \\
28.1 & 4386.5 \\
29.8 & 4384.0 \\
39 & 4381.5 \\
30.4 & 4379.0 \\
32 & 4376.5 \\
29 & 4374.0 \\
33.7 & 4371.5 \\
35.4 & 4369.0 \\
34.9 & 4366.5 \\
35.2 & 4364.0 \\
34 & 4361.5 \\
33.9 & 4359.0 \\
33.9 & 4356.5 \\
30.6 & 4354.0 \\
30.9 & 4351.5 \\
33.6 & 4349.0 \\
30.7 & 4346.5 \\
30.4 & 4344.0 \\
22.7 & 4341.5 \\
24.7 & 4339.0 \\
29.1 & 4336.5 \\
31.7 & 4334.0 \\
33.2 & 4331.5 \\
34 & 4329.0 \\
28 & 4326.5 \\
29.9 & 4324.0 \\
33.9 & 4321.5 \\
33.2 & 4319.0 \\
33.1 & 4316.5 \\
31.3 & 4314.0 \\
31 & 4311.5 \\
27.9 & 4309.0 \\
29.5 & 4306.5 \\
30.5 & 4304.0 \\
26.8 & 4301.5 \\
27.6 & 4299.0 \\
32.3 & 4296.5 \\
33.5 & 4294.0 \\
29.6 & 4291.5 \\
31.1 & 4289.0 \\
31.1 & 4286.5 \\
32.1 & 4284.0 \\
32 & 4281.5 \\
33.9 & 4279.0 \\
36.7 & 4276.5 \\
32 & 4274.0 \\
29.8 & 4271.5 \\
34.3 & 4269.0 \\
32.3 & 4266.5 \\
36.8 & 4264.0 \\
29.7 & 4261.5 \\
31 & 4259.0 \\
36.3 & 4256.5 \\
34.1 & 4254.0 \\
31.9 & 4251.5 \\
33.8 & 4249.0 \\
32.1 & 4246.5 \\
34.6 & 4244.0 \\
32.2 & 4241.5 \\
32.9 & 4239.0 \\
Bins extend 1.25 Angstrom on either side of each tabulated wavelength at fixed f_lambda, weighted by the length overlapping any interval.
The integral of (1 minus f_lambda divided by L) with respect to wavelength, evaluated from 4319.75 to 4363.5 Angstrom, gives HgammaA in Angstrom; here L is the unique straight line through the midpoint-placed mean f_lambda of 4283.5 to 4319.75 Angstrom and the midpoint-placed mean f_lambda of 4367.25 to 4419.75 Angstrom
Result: 0.9 Angstrom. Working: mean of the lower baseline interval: 30.6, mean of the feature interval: 31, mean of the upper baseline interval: 32.9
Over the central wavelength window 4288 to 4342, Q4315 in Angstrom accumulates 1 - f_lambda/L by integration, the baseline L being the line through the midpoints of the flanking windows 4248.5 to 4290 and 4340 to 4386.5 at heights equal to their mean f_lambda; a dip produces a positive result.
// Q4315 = 3.6 Angstrom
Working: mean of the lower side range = 32.9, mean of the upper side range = 32.1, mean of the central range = 30.3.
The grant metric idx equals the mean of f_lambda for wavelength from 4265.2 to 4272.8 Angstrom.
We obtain 32.2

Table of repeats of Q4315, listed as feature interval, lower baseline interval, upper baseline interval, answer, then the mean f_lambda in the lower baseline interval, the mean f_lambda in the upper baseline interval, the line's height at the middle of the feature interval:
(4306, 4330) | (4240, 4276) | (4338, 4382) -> 0.8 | 33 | 31.9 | 32.3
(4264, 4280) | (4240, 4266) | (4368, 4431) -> -0.1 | 33.2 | 32.8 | 33.2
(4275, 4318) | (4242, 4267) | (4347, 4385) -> 2.6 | 33.3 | 33.1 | 33.2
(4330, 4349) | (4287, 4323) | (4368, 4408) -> 1.3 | 30.8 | 32.3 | 31.4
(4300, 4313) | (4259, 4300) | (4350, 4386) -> 1.3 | 32.2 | 33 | 32.4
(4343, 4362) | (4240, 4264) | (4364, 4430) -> 0.5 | 33.1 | 33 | 33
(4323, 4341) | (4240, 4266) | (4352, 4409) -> 1.7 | 33.2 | 32.7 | 32.9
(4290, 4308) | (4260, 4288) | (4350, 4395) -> 1.5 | 32.8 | 32.6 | 32.7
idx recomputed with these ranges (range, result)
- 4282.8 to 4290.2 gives 31.4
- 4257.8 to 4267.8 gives 32.5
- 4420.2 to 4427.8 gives 32.2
